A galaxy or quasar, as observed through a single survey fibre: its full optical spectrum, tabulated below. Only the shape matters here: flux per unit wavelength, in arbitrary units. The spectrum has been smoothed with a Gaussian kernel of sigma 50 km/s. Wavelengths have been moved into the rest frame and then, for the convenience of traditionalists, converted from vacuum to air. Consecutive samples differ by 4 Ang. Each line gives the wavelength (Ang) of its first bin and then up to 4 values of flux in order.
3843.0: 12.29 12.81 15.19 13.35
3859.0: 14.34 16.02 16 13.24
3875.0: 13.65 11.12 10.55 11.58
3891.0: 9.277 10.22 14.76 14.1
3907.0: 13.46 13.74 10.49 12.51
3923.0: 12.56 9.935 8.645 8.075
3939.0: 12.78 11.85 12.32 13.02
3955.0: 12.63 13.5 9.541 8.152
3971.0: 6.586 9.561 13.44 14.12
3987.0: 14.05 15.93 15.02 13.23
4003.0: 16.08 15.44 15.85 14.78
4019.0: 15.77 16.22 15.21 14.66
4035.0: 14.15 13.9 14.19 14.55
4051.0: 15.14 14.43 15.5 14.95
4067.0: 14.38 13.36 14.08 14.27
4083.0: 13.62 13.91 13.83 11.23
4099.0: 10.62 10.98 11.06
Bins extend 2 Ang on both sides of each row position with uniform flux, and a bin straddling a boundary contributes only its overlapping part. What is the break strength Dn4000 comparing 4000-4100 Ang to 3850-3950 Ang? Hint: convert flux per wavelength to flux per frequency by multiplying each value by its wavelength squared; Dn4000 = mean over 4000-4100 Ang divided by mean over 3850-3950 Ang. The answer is 1.3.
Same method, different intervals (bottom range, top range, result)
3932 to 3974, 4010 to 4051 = 1.44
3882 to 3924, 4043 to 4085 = 1.29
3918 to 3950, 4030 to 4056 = 1.37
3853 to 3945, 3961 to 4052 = 1.18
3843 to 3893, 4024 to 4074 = 1.22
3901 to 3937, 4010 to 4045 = 1.37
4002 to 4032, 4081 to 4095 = 0.90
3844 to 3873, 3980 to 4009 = 1.10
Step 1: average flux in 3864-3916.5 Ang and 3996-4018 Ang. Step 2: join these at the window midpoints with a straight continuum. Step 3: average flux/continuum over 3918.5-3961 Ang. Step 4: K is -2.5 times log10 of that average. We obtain 0.18 mag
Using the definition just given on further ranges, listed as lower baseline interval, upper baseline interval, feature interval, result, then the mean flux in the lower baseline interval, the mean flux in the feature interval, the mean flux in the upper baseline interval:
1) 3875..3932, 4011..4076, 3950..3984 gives 0.19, 11.8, 11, 14.7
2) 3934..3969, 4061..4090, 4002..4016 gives -0.22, 11.4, 15.6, 14.1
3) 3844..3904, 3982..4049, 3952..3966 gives 0.21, 13.1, 11.7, 14.9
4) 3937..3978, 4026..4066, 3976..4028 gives -0.16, 11.1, 14.9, 14.6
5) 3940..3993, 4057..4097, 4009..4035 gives -0.19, 11.9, 15.3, 13.9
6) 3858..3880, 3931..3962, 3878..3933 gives 0.12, 14.2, 11.6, 11.7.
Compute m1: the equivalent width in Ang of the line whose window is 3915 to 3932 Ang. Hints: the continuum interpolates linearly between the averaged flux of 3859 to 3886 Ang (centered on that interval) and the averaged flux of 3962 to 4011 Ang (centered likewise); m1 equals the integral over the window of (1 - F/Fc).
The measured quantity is 2.8 Ang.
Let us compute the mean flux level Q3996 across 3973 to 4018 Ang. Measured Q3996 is 14.4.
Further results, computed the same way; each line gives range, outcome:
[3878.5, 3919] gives 12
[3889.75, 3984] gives 11.5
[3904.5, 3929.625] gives 12.1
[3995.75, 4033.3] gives 15.2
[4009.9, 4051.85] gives 14.9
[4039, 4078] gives 14.5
